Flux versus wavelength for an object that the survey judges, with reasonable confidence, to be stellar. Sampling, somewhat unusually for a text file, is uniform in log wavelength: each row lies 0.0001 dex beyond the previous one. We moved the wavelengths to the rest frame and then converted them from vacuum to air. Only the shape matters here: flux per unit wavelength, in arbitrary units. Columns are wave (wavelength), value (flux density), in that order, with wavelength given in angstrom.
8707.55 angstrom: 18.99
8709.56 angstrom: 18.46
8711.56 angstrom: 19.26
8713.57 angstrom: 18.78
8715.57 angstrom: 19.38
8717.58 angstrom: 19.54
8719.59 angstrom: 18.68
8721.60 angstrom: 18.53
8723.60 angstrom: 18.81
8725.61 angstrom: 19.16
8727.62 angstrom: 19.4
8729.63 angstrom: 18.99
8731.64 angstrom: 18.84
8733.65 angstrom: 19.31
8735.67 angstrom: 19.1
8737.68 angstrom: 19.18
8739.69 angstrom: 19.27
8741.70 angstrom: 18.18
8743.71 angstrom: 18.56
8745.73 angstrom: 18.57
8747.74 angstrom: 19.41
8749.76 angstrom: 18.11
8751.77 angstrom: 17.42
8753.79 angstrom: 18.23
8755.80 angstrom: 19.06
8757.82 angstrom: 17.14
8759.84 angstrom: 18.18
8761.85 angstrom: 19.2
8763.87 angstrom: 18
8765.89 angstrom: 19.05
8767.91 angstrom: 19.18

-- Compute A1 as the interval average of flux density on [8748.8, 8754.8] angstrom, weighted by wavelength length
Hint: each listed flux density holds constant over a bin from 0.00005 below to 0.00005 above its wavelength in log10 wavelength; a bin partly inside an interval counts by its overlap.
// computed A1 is 17.9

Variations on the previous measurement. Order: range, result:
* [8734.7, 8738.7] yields 19.2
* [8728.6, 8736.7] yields 19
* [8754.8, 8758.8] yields 18.1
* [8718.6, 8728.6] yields 18.9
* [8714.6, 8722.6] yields 19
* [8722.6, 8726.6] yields 19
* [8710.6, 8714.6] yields 19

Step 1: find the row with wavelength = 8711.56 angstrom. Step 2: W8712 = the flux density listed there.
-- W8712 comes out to 19.26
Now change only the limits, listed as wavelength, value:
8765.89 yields 19.05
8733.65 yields 19.31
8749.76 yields 18.11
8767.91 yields 19.18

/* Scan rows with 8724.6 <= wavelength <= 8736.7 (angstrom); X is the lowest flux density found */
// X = 18.84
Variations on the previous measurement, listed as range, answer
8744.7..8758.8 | 17.14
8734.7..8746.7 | 18.18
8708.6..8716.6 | 18.46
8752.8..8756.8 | 18.23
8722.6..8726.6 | 18.81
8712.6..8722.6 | 18.53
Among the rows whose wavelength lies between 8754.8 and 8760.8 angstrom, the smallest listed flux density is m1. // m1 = 17.14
